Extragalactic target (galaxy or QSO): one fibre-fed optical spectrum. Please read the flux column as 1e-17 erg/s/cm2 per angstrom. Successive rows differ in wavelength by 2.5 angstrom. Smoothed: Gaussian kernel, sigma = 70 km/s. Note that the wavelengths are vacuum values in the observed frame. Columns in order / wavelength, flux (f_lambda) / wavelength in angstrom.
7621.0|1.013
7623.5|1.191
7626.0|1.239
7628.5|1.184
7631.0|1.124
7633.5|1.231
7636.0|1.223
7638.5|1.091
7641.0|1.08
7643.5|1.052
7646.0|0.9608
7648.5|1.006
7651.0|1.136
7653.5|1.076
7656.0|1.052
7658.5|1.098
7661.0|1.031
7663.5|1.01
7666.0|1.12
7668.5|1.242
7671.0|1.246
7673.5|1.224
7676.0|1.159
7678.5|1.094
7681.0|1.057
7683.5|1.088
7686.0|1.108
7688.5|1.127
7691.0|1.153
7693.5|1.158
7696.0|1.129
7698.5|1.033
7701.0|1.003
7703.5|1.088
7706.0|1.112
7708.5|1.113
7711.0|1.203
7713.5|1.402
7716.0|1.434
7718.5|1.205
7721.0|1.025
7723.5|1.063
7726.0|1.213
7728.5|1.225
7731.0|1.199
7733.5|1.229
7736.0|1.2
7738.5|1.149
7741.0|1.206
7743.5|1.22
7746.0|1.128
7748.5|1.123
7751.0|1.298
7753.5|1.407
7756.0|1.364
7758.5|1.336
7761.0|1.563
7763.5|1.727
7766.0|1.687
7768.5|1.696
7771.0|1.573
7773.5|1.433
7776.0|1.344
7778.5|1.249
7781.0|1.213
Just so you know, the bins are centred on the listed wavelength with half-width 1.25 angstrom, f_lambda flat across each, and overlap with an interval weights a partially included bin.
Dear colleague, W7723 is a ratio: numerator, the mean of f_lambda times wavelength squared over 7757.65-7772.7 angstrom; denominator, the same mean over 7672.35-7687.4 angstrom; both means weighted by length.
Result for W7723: 1.46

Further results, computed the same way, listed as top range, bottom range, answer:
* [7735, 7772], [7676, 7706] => 1.28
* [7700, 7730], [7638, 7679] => 1.09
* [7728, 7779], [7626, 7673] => 1.25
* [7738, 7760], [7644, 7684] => 1.17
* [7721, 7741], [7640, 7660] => 1.13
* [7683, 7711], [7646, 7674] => 1.01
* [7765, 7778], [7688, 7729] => 1.34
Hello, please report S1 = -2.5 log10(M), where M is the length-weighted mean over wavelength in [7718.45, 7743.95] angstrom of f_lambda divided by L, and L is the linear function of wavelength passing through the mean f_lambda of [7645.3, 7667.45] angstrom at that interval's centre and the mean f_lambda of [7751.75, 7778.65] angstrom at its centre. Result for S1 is 0.16 mag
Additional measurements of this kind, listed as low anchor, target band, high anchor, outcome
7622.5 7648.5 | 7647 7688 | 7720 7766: 0.06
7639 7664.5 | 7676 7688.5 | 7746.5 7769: 0.06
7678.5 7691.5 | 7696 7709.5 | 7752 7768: 0.12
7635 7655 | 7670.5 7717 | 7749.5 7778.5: 0.08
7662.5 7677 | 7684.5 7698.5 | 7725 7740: 0.05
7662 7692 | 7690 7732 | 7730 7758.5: 0.02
